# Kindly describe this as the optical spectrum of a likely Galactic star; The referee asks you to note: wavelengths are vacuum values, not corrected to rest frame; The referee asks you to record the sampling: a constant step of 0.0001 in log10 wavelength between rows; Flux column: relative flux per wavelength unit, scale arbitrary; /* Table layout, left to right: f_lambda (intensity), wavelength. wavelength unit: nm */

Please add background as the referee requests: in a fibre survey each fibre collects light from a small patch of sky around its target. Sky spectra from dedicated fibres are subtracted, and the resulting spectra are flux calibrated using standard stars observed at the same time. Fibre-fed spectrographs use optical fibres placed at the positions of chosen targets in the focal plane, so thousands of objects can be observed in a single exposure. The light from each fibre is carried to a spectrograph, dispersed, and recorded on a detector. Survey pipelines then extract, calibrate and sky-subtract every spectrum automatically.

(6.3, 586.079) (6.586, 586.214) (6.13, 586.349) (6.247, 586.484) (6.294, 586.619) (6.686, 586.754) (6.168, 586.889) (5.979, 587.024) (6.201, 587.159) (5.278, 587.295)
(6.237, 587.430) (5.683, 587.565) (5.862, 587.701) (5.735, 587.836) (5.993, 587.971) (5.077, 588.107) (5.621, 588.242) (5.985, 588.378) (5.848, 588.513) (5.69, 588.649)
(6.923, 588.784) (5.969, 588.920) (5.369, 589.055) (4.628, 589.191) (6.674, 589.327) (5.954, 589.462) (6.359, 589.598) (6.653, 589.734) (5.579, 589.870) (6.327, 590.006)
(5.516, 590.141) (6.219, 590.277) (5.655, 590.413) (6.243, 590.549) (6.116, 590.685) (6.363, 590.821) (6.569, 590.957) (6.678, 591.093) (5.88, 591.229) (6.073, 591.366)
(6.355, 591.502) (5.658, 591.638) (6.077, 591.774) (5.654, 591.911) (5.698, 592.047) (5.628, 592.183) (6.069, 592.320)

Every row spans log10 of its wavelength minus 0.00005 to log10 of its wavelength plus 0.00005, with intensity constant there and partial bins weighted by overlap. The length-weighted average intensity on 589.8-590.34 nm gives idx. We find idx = 5.91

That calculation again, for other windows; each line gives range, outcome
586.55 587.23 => 6.26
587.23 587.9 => 5.76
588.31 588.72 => 5.86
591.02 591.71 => 6.13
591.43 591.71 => 6.02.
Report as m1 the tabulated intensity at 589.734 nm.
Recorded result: 6.653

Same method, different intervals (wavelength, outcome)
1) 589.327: 6.674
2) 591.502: 6.355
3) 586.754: 6.686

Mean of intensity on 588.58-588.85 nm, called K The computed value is 6.3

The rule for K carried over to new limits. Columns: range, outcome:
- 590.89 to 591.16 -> 6.63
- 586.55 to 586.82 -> 6.49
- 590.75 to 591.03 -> 6.47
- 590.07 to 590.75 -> 5.96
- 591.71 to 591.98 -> 5.85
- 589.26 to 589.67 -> 6.33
